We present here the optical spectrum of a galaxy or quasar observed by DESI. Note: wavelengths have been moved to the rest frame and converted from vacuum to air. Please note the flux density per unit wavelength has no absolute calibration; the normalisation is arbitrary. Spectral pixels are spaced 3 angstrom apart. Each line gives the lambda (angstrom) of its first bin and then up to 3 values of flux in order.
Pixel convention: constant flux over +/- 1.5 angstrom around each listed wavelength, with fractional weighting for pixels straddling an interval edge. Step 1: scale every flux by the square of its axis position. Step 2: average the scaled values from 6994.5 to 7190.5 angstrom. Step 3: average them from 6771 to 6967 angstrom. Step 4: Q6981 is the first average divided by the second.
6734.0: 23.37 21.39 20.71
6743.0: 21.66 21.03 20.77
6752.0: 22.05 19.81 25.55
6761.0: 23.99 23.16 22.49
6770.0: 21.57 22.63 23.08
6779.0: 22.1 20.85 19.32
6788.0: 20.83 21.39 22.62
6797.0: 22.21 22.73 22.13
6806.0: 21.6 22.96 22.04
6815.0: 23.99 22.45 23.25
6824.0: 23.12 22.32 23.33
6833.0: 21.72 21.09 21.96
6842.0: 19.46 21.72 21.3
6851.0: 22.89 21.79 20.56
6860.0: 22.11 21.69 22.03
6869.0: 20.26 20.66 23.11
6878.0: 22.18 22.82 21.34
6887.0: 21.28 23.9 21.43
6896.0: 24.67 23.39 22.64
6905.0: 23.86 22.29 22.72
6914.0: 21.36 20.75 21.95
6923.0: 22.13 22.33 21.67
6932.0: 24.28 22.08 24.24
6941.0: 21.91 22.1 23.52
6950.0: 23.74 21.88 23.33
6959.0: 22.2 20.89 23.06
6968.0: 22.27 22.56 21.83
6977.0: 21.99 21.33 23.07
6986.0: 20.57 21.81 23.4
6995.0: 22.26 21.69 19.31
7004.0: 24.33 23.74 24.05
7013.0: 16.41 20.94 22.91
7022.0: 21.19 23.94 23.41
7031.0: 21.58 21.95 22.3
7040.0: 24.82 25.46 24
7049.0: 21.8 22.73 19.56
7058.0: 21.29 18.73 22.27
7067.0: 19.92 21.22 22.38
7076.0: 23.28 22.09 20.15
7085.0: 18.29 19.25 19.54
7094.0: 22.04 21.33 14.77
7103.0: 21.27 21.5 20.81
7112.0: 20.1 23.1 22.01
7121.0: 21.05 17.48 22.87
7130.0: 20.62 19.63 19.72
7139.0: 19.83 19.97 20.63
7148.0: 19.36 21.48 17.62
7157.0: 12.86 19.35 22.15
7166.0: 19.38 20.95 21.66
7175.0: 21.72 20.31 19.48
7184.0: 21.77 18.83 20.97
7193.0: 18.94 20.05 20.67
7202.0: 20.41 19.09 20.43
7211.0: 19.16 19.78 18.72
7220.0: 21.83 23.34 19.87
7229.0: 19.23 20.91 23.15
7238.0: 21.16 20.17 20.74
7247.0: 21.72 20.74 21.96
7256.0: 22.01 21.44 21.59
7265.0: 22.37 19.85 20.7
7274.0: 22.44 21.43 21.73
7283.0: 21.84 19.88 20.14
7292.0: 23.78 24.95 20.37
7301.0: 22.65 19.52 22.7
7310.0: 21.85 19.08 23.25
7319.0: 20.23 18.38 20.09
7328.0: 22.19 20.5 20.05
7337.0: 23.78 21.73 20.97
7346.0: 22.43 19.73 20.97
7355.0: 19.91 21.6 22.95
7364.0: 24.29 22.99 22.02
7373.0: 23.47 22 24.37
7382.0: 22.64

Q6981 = 1.01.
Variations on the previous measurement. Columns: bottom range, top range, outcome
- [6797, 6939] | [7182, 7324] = 1.05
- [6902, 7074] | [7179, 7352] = 1.02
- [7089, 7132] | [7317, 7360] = 1.08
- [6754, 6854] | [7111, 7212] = 1.00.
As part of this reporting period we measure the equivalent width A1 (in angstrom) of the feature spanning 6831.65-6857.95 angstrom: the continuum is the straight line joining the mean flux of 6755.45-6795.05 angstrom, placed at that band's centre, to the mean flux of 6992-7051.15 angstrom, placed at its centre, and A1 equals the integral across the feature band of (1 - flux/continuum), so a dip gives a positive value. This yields 1.0 angstrom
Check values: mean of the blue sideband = 22.2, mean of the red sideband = 22.5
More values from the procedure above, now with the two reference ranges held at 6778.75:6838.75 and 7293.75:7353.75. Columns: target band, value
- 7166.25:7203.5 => 1.80 angstrom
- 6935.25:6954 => -0.85 angstrom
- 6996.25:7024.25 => 0.10 angstrom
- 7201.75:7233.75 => 1.73 angstrom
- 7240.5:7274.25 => 0.09 angstrom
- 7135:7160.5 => 3.07 angstrom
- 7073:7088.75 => 0.59 angstrom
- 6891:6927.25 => -0.90 angstrom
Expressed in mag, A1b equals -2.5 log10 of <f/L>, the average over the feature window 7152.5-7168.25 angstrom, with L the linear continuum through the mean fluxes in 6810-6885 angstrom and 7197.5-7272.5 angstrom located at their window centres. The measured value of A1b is 0.15 mag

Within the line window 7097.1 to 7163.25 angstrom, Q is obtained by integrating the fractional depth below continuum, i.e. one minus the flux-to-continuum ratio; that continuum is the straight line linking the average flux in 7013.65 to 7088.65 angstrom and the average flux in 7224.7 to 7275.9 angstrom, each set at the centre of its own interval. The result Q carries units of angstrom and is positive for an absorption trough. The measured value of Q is 5.05 angstrom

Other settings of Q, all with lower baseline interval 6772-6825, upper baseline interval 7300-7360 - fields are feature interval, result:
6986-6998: -0.21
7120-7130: 0.48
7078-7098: 1.17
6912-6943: -0.52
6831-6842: 0.36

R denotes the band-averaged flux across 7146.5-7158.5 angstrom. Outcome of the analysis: 17.8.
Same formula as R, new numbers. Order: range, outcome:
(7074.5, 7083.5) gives 21.8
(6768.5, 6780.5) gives 22.3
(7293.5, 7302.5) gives 22.7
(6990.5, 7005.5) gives 22.2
